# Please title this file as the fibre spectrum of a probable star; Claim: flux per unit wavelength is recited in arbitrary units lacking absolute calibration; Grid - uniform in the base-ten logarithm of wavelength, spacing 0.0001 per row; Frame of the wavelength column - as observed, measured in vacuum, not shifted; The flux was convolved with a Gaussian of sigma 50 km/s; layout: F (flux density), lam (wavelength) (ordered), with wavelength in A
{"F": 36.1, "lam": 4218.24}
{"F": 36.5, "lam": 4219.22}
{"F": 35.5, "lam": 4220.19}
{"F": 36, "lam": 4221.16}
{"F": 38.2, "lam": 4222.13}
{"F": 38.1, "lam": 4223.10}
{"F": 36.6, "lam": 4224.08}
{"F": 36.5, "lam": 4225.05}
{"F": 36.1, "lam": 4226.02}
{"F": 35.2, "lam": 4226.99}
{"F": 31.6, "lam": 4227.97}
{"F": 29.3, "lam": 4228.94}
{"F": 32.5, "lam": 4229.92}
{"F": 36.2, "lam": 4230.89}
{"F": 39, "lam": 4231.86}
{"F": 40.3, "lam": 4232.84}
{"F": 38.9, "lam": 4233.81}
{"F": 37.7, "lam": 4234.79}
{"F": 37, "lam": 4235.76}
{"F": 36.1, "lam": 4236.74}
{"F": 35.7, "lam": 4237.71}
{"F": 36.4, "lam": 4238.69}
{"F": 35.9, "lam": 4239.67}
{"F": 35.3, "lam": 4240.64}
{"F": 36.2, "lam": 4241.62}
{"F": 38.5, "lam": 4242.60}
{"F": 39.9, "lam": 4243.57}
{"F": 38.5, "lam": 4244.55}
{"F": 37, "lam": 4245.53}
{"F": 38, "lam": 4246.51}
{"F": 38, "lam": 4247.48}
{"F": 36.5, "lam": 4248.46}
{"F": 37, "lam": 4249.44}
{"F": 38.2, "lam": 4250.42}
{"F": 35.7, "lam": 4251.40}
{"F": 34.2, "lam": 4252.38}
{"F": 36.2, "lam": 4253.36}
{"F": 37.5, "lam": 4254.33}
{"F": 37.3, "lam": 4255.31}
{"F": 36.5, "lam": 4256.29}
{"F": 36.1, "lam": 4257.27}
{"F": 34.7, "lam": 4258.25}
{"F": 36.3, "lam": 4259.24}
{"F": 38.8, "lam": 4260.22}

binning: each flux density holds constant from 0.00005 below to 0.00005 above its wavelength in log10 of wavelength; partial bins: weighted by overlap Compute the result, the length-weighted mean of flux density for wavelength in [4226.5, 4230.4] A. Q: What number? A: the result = 32.1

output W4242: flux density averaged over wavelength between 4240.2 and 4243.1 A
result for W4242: 36.7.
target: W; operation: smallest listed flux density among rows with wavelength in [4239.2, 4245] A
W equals 35.3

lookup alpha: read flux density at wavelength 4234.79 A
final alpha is 37.7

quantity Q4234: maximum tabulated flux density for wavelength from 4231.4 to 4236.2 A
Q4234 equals 40.3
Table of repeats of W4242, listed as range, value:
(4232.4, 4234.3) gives 39.6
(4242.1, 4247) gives 38.4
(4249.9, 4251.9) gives 36.9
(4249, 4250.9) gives 37.6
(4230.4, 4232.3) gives 37.7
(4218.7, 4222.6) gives 36.5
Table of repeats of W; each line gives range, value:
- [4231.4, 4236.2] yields 37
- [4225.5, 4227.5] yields 35.2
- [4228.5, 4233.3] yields 29.3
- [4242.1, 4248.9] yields 36.5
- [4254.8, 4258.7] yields 34.7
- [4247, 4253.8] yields 34.2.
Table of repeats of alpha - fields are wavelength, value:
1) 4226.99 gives 35.2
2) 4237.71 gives 35.7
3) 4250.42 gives 38.2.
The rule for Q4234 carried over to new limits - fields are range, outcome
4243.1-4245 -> 39.9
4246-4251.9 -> 38.2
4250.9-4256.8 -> 37.5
